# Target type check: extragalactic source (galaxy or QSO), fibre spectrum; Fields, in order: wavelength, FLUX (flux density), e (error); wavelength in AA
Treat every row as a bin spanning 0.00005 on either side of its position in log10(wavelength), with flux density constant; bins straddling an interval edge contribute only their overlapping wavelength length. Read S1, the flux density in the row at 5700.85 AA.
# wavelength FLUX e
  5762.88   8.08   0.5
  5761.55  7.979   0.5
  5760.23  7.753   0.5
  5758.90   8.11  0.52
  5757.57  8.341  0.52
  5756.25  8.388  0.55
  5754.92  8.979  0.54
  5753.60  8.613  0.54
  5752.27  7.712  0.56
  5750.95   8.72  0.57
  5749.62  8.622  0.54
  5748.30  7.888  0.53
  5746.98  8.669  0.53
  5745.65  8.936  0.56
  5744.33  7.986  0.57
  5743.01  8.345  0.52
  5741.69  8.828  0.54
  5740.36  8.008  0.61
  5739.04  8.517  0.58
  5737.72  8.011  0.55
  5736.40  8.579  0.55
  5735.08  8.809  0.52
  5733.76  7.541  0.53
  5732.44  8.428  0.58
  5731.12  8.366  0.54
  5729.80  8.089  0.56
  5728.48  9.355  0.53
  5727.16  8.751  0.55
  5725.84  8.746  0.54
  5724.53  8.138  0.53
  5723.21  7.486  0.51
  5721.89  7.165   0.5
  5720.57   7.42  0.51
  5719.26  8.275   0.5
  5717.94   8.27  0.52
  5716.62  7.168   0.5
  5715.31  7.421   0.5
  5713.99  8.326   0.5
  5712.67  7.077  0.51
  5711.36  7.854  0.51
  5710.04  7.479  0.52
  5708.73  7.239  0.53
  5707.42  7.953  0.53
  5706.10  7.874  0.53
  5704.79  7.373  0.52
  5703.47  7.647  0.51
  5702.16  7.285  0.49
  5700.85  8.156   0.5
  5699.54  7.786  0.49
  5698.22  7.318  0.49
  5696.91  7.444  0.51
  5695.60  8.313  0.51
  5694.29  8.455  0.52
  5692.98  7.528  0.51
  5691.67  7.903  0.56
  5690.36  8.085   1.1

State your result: 8.156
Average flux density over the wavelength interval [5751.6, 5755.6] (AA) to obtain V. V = 8.43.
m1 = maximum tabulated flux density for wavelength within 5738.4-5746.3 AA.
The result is 8.936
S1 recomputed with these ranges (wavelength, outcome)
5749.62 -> 8.622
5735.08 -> 8.809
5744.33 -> 7.986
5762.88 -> 8.08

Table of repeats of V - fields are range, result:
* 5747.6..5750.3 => 8.27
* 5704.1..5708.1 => 7.72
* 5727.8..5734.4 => 8.36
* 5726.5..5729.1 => 9.04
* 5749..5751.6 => 8.65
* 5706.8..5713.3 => 7.53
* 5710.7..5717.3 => 7.57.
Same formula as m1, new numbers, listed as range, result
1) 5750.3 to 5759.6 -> 8.979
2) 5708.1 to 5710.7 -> 7.479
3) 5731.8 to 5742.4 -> 8.828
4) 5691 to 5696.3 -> 8.455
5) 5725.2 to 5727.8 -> 8.751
